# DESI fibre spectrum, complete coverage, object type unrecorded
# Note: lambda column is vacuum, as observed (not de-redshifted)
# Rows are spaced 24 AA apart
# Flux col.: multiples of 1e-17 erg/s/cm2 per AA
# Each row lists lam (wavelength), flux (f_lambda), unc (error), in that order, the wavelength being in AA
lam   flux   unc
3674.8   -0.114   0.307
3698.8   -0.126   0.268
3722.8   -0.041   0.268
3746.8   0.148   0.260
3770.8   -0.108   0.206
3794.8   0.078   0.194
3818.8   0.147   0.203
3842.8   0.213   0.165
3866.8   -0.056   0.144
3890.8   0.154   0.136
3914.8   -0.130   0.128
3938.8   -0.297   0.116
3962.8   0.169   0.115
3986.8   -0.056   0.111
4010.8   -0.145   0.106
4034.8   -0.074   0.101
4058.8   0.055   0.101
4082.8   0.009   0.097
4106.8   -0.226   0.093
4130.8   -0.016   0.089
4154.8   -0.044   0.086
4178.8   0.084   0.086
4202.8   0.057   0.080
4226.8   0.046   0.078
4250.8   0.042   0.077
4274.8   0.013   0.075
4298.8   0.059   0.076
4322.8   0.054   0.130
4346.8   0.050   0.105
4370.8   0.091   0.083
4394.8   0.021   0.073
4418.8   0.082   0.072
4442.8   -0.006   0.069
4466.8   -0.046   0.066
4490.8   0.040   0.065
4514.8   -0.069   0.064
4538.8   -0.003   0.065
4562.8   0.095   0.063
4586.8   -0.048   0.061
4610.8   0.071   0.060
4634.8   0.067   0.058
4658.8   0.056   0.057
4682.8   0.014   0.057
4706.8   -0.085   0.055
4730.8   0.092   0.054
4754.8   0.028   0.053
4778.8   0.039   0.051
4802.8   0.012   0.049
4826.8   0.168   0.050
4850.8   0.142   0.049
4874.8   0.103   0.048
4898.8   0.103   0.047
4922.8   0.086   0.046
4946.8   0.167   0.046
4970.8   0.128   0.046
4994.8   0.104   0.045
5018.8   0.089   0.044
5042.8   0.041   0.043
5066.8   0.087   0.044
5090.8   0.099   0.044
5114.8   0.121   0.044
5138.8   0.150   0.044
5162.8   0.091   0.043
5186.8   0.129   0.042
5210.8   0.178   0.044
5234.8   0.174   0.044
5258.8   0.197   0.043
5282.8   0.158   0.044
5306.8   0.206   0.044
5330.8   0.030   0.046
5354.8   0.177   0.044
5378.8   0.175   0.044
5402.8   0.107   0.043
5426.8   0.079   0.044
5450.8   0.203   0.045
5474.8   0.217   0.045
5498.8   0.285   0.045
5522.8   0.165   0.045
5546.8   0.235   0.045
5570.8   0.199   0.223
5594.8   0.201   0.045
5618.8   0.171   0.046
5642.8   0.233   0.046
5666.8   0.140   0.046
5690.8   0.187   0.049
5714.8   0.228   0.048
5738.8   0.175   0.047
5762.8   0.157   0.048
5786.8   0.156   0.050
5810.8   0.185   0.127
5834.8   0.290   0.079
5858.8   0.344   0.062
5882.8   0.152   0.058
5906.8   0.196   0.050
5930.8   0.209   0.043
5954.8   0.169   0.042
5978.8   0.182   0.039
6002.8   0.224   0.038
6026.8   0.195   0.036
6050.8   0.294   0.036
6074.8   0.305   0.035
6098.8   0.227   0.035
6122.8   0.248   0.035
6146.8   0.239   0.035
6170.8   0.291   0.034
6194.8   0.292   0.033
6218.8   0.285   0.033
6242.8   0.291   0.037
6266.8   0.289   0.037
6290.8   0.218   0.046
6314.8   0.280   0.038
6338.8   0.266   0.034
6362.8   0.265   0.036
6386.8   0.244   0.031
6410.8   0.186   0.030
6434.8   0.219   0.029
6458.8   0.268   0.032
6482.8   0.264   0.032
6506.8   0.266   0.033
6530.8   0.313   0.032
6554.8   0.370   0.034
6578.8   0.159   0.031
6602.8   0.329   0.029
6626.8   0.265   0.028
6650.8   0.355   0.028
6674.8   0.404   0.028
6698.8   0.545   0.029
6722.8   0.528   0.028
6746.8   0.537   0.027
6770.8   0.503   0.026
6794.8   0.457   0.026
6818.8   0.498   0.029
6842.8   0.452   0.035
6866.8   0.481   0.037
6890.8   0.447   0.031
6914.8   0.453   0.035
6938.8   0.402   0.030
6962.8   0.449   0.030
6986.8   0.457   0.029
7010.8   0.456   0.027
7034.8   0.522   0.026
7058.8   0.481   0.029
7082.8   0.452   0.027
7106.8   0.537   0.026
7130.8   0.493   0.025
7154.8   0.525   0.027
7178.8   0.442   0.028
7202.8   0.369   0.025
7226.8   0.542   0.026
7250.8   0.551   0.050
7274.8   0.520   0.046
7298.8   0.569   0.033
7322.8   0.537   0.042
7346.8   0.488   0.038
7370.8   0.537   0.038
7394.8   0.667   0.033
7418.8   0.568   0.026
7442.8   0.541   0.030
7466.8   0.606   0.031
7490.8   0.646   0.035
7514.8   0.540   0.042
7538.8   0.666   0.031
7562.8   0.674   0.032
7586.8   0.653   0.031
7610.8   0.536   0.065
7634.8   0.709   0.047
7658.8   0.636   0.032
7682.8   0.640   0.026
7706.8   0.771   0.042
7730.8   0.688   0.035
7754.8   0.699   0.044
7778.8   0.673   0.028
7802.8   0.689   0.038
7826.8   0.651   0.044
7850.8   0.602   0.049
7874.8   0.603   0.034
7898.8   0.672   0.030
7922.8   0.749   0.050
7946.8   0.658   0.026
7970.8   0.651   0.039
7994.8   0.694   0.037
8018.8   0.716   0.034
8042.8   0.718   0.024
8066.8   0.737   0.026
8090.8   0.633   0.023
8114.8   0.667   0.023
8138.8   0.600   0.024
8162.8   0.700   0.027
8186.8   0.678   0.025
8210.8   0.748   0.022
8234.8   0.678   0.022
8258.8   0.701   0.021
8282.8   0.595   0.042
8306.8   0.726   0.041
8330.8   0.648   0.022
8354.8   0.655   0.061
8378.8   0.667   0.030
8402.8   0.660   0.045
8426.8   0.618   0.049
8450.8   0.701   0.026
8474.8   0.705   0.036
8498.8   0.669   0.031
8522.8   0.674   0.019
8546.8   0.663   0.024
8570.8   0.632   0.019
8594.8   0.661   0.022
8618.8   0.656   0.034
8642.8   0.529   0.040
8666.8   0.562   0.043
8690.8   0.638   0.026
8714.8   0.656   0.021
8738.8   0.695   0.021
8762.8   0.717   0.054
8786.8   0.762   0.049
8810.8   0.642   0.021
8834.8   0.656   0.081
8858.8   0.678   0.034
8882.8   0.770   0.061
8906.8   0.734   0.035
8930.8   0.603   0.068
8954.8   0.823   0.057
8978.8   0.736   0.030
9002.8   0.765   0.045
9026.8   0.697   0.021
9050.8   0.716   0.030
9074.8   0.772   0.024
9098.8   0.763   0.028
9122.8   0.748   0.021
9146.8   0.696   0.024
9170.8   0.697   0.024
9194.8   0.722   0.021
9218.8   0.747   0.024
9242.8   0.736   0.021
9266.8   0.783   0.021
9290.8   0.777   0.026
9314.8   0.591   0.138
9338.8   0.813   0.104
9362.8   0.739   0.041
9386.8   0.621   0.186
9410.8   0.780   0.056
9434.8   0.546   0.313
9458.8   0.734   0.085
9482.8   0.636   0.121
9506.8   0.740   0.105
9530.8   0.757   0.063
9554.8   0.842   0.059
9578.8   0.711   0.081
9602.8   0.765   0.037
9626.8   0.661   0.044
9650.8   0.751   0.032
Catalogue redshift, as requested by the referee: 0.67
